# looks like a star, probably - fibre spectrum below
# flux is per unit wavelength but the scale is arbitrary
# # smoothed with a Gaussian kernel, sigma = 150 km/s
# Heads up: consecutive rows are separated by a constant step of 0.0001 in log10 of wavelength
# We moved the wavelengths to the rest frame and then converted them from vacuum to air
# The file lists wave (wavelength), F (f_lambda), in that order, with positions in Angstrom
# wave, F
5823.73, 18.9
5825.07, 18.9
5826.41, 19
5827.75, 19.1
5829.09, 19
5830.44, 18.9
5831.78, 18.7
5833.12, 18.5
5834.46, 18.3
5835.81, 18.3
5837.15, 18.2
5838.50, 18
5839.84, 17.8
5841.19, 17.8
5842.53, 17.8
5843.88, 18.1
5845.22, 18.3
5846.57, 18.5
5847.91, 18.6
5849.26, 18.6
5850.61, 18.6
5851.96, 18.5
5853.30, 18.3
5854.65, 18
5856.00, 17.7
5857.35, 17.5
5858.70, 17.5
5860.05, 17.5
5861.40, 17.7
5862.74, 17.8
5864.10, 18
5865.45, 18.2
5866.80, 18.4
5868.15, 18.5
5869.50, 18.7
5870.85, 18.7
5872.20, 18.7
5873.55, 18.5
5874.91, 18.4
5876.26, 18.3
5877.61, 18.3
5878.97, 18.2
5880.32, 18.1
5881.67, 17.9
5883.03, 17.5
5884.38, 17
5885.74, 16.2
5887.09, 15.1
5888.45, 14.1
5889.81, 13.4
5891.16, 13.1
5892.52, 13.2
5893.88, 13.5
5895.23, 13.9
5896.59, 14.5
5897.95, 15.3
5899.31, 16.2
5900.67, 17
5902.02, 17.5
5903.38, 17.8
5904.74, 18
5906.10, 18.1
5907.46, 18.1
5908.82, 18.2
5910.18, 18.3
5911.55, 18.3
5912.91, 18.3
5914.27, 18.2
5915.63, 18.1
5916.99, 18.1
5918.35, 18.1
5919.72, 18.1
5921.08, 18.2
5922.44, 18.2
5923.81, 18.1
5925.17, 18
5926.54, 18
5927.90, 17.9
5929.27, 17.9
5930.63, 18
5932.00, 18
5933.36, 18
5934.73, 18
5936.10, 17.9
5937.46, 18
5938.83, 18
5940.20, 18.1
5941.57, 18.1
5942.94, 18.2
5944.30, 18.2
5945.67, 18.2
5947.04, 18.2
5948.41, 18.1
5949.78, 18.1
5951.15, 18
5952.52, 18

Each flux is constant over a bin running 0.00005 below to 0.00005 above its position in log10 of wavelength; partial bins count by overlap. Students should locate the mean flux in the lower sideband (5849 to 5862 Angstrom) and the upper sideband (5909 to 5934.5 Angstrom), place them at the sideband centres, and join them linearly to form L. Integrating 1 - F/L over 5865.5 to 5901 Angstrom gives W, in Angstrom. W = 2.8 Angstrom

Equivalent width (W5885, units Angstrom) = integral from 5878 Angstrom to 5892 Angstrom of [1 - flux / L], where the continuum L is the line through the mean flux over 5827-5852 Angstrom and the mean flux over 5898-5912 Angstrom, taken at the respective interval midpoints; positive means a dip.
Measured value 1.4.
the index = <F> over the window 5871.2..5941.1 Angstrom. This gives 17.3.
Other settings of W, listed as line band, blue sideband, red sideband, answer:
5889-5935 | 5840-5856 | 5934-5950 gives 2.64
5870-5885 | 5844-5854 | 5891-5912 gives -0.71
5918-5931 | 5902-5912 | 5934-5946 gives 0.01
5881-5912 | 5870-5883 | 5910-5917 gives 3.55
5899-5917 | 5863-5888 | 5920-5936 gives 0.07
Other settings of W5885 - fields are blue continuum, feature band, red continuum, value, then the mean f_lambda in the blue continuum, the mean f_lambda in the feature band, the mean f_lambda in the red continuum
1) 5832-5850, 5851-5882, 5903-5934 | 0.0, 18.2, 18.2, 18.1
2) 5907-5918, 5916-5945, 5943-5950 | 0.2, 18.2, 18.1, 18.2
